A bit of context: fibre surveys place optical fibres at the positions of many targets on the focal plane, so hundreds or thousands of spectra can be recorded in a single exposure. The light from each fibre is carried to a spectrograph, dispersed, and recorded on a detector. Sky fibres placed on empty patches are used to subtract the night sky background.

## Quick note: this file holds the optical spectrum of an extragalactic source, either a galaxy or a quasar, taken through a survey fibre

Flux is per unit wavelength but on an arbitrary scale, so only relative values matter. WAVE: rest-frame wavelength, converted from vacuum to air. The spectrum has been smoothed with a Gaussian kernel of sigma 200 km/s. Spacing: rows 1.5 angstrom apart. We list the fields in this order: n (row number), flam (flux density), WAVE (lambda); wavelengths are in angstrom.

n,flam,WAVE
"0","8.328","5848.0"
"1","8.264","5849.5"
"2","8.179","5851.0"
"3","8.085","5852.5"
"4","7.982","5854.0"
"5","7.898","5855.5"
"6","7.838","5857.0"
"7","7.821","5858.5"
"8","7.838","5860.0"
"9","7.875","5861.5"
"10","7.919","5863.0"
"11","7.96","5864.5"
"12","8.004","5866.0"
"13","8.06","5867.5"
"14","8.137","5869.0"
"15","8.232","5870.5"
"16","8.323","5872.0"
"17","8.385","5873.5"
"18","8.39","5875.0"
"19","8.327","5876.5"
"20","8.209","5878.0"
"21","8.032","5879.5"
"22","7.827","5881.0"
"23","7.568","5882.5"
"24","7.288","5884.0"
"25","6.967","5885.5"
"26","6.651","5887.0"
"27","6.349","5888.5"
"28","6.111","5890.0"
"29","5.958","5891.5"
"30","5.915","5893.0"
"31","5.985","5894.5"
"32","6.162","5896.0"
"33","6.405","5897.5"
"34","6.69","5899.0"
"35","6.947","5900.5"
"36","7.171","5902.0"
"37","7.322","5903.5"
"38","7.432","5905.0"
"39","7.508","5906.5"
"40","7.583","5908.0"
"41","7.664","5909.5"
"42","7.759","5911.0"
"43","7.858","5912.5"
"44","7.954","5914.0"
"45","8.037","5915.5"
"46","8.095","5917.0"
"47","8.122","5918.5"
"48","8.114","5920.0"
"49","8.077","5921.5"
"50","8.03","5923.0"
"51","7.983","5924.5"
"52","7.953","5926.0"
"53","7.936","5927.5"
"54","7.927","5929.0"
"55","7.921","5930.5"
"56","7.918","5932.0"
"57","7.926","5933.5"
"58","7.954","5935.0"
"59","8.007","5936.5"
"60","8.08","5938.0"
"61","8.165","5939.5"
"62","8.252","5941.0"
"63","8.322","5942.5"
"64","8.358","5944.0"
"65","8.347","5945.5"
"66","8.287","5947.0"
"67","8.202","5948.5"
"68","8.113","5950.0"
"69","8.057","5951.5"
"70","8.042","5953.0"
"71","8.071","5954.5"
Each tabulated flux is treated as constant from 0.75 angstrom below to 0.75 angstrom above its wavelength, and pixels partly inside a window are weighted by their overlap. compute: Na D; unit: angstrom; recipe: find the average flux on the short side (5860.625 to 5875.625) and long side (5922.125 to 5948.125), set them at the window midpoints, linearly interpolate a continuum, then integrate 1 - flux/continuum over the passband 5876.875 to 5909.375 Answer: 4.5 angstrom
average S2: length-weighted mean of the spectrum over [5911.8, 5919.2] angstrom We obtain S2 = 8.01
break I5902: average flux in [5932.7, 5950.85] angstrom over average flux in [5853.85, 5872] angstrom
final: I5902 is 1.0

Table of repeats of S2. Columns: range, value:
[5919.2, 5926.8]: 8.03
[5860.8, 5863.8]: 7.9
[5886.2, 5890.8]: 6.37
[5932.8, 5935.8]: 7.94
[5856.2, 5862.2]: 7.84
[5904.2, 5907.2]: 7.47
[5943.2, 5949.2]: 8.3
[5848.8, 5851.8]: 8.22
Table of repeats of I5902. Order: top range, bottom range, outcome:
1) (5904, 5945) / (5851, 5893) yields 1.04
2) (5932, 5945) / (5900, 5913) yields 1.09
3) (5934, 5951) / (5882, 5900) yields 1.26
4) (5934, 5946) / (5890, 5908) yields 1.22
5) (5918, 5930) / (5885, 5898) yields 1.28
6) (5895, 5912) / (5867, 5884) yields 0.88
